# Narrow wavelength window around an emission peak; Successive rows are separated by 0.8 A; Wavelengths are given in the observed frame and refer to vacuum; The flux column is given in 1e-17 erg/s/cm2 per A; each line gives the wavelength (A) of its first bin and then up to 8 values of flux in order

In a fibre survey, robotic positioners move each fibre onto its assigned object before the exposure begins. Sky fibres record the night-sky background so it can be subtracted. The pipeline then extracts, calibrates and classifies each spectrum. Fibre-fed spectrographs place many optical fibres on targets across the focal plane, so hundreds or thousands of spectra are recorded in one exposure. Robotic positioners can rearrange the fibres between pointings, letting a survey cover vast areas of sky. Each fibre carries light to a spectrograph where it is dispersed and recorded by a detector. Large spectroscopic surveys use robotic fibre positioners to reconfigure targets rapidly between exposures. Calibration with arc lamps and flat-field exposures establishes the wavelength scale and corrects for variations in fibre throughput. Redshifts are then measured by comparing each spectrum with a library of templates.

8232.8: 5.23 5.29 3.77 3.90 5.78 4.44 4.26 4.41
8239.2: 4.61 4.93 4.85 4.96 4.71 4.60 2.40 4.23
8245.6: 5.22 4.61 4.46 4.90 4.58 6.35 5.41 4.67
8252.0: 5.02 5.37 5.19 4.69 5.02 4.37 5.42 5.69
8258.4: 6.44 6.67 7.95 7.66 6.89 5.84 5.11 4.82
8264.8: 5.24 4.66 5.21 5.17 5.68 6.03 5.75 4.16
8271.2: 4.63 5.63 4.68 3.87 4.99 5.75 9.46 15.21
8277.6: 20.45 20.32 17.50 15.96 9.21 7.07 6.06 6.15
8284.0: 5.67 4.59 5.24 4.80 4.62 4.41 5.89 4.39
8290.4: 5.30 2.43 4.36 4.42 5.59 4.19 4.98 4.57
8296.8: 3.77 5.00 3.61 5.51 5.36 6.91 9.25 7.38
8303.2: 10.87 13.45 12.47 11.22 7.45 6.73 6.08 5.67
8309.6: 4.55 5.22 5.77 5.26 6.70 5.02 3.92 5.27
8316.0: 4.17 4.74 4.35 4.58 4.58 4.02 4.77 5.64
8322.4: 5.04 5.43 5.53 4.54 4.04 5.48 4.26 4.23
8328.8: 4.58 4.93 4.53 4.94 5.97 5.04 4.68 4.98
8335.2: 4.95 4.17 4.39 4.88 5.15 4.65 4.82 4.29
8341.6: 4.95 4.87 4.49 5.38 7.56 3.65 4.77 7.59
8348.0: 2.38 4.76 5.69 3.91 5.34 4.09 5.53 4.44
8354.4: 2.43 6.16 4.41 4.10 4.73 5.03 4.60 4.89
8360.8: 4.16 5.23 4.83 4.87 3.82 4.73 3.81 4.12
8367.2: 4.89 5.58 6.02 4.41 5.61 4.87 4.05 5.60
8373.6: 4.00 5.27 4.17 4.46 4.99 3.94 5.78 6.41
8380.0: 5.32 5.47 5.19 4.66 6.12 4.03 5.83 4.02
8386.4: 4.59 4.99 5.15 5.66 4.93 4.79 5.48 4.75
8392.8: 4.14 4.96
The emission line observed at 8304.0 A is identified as [N II] 6583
